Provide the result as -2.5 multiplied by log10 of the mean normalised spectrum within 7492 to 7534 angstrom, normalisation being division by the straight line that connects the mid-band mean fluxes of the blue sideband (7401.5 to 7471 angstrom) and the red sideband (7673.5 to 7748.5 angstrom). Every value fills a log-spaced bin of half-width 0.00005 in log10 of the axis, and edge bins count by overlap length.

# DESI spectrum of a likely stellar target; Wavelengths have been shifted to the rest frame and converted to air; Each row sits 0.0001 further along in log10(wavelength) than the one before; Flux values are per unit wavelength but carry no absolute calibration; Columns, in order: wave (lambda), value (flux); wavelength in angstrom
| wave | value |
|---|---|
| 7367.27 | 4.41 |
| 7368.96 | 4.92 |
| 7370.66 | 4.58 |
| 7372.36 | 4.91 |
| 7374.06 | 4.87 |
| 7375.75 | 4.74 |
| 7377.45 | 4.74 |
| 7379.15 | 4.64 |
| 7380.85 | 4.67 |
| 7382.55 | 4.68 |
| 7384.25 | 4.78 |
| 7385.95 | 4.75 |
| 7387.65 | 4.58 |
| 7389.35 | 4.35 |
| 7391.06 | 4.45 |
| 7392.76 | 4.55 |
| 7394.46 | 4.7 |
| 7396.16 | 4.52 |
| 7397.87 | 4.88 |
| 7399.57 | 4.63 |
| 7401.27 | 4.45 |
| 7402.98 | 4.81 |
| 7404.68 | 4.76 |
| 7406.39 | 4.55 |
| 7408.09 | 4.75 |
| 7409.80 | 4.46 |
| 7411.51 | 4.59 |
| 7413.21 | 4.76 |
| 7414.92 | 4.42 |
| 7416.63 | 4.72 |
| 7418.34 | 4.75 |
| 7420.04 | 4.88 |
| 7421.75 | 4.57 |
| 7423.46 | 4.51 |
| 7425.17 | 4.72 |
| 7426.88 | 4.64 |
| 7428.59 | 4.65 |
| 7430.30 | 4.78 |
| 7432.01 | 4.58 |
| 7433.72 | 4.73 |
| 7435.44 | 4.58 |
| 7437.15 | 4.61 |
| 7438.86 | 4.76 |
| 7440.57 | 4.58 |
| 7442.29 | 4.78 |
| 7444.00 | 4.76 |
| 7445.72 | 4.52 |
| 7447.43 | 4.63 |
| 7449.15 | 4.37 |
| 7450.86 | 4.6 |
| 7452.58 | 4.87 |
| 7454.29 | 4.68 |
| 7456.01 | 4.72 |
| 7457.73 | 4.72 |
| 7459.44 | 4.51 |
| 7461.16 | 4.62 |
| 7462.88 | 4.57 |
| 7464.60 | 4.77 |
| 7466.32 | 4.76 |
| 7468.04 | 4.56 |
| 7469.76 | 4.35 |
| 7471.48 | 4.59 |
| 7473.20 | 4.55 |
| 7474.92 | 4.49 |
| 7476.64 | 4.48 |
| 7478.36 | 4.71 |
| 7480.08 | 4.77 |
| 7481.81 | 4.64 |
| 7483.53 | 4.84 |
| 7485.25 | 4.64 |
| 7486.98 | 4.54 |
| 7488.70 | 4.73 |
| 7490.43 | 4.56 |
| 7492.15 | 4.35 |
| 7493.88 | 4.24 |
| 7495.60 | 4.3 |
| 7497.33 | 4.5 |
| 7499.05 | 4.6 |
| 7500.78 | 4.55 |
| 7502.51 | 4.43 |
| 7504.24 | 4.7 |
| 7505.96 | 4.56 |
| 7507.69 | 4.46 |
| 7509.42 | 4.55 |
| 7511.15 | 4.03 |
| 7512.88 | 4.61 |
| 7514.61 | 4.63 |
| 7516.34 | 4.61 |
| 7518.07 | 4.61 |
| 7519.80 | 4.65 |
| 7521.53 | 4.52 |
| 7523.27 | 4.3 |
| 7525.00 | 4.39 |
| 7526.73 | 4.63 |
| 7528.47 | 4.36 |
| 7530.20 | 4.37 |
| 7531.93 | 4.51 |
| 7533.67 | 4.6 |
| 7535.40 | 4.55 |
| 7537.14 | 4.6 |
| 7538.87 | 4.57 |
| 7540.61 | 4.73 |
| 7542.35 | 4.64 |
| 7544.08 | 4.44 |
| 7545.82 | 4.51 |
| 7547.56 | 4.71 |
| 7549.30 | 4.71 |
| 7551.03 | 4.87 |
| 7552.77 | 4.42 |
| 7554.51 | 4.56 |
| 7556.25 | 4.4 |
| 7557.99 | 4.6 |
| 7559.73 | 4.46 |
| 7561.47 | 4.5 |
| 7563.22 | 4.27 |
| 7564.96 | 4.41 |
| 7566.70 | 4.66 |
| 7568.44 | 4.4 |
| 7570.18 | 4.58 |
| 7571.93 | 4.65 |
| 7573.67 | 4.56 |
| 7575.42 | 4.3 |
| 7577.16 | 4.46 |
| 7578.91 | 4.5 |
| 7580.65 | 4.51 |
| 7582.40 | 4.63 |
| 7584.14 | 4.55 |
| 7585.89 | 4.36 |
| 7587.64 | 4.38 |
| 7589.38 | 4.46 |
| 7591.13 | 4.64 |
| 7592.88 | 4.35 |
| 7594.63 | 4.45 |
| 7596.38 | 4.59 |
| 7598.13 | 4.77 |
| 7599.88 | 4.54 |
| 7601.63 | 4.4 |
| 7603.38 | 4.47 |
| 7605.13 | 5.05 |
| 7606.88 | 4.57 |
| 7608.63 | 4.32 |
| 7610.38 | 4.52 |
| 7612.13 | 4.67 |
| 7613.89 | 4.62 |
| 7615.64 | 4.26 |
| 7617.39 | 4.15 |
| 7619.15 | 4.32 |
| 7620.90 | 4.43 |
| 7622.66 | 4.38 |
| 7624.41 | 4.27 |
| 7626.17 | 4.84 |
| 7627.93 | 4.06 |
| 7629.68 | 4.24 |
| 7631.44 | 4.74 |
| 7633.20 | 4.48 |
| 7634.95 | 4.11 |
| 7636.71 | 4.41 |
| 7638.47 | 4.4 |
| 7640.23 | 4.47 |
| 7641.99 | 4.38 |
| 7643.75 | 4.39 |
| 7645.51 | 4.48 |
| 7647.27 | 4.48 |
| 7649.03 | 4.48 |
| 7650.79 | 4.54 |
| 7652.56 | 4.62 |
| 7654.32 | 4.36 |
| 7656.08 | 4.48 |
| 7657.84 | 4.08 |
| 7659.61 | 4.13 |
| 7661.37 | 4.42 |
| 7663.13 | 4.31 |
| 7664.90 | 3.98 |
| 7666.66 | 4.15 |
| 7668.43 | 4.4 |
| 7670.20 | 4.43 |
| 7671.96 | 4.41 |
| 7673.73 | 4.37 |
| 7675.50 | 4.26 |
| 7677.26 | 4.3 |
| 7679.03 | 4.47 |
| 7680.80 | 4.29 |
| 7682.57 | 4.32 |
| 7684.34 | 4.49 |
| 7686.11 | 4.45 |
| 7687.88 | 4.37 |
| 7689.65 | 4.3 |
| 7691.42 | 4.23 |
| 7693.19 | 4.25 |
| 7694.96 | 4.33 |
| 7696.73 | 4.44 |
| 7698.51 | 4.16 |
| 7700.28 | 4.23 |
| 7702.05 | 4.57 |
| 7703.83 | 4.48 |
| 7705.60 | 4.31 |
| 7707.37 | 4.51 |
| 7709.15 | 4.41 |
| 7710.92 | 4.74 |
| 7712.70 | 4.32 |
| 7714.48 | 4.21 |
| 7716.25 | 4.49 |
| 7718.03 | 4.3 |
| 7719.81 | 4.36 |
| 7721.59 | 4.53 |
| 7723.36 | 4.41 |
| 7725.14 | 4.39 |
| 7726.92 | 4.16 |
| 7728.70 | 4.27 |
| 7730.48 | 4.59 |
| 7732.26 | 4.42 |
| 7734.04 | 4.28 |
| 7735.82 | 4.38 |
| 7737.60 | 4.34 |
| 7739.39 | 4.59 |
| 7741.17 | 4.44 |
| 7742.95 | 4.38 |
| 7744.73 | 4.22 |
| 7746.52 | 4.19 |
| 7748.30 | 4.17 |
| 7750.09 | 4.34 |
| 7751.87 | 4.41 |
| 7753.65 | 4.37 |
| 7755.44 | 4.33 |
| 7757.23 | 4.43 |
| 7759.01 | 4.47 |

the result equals 0.02 mag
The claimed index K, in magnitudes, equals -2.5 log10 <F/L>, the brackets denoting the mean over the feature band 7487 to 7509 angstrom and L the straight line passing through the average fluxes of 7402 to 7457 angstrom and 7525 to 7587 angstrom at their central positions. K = 0.020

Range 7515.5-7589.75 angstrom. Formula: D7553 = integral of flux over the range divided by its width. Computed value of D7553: 4.52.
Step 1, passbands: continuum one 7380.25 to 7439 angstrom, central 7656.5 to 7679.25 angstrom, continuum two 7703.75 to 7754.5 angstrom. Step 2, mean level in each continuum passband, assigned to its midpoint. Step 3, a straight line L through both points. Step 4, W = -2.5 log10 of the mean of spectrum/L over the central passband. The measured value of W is 0.04 mag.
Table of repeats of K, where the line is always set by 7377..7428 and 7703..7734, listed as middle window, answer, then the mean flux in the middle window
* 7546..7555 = -0.03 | 4.65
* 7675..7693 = 0.02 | 4.35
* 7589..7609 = -0.02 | 4.56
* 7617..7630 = 0.03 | 4.35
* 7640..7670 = 0.02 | 4.36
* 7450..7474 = -0.01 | 4.63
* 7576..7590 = 0.01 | 4.48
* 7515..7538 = 0.01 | 4.52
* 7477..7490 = -0.02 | 4.68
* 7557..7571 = 0.01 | 4.48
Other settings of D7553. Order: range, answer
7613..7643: 4.39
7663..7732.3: 4.36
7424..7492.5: 4.63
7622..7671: 4.37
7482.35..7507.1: 4.54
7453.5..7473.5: 4.62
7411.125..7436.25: 4.66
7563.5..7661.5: 4.46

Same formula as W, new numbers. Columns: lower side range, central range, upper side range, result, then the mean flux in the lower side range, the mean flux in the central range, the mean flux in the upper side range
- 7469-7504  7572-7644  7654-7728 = -0.01 mag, 4.55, 4.47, 4.35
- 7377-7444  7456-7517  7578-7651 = 0.01 mag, 4.65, 4.56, 4.47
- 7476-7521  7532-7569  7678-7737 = -0.01 mag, 4.55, 4.55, 4.38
